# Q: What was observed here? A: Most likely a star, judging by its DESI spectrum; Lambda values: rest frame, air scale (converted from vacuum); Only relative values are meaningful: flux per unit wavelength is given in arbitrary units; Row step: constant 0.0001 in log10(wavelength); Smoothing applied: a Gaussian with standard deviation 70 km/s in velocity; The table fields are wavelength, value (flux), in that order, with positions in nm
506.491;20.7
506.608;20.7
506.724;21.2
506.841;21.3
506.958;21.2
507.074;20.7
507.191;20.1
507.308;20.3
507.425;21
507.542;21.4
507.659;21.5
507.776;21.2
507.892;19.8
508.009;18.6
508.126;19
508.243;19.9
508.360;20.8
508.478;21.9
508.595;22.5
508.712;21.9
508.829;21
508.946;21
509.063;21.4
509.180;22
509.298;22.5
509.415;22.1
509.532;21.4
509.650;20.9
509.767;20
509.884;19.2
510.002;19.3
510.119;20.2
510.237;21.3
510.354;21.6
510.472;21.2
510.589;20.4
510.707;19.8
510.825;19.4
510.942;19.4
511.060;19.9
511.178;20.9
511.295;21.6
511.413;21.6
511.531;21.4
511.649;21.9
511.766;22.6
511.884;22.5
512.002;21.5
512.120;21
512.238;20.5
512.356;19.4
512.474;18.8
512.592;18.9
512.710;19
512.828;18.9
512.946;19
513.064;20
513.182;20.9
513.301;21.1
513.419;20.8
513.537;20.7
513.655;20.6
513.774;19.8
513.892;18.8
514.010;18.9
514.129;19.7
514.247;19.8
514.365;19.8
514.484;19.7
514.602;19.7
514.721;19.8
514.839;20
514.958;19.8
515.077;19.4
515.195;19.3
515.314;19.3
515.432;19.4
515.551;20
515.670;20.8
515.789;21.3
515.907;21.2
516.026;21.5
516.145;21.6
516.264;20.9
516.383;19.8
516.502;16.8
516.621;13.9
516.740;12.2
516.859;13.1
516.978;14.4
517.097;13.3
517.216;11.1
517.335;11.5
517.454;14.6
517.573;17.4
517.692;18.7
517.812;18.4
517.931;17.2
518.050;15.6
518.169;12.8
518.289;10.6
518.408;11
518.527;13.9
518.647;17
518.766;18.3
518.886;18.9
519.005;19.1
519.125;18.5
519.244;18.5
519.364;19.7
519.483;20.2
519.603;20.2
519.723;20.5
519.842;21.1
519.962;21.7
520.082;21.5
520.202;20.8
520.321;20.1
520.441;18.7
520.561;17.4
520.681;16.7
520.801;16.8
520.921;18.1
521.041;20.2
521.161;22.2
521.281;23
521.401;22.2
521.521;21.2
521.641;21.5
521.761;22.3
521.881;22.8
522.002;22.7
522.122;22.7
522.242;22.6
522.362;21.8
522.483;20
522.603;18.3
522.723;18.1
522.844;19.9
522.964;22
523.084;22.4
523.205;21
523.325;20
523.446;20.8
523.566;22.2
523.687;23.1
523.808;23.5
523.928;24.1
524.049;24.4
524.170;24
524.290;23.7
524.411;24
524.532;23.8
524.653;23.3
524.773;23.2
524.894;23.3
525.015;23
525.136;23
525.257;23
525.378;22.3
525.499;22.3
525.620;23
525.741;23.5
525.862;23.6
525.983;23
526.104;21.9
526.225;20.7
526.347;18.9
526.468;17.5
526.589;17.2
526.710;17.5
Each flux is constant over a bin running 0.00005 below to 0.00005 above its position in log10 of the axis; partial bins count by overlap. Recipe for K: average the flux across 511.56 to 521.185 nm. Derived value 18.6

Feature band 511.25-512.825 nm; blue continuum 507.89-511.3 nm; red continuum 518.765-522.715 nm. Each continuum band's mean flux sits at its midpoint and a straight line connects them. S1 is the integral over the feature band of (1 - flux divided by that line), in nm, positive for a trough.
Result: -0.01 nm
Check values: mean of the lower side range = 20.7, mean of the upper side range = 20.3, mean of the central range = 20.7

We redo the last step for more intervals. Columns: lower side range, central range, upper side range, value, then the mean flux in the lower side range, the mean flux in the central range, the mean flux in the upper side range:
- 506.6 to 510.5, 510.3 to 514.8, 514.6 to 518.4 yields -0.296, 20.9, 20.3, 17.2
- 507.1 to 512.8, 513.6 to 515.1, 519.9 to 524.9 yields 0.093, 20.7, 19.7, 21.5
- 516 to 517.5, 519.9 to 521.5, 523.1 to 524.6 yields -0.028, 15.6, 20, 22.9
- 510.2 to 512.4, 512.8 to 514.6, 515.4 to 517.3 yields -0.058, 21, 19.9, 17.5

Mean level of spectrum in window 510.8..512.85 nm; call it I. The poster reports 20.6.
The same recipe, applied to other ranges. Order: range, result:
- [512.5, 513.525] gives 19.8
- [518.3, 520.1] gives 18.4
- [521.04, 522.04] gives 22.1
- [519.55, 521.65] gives 20.2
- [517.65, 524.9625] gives 20.2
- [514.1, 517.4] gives 18.2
